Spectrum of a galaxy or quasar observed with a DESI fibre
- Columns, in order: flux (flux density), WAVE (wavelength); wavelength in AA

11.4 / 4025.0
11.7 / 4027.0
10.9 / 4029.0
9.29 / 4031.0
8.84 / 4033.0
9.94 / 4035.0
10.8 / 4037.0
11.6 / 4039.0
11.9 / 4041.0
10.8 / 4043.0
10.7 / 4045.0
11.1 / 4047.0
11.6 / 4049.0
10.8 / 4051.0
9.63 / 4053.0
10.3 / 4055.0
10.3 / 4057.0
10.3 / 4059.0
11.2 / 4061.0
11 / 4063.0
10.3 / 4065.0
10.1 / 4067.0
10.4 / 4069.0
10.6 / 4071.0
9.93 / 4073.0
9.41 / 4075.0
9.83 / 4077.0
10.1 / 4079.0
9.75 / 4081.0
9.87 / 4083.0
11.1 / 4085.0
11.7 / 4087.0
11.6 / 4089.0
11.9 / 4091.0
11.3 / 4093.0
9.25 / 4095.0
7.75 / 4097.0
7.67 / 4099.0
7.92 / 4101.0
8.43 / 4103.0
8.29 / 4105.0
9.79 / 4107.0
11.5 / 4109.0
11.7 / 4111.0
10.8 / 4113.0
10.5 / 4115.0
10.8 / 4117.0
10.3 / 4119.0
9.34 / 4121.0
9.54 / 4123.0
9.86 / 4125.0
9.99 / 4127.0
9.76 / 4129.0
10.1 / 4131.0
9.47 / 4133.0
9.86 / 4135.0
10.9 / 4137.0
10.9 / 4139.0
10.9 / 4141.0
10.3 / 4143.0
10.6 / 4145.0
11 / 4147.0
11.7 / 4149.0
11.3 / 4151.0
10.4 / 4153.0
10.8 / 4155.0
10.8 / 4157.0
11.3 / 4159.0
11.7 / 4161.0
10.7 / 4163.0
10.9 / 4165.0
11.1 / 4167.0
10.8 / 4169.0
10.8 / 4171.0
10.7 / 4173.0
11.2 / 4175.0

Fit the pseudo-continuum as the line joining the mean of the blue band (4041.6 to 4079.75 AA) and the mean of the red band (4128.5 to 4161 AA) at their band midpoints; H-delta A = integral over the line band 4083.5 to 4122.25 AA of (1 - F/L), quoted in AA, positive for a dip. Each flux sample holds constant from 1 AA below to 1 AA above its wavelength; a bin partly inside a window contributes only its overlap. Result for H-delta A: 1.8 AA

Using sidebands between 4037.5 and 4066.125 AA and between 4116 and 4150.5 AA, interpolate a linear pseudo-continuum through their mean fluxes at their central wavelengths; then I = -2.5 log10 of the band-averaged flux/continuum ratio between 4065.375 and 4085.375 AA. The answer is 0.06 mag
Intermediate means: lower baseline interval 10.8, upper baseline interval 10.3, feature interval 10.1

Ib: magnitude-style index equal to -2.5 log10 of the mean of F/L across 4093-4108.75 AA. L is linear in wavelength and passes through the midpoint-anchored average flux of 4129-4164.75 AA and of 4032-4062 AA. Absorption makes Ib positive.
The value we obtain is 0.22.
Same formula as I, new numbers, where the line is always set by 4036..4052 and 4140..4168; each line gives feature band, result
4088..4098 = 0.072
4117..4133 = 0.118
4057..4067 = 0.053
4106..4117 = 0.019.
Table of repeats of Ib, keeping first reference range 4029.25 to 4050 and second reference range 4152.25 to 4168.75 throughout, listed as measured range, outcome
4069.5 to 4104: 0.09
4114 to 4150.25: 0.06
